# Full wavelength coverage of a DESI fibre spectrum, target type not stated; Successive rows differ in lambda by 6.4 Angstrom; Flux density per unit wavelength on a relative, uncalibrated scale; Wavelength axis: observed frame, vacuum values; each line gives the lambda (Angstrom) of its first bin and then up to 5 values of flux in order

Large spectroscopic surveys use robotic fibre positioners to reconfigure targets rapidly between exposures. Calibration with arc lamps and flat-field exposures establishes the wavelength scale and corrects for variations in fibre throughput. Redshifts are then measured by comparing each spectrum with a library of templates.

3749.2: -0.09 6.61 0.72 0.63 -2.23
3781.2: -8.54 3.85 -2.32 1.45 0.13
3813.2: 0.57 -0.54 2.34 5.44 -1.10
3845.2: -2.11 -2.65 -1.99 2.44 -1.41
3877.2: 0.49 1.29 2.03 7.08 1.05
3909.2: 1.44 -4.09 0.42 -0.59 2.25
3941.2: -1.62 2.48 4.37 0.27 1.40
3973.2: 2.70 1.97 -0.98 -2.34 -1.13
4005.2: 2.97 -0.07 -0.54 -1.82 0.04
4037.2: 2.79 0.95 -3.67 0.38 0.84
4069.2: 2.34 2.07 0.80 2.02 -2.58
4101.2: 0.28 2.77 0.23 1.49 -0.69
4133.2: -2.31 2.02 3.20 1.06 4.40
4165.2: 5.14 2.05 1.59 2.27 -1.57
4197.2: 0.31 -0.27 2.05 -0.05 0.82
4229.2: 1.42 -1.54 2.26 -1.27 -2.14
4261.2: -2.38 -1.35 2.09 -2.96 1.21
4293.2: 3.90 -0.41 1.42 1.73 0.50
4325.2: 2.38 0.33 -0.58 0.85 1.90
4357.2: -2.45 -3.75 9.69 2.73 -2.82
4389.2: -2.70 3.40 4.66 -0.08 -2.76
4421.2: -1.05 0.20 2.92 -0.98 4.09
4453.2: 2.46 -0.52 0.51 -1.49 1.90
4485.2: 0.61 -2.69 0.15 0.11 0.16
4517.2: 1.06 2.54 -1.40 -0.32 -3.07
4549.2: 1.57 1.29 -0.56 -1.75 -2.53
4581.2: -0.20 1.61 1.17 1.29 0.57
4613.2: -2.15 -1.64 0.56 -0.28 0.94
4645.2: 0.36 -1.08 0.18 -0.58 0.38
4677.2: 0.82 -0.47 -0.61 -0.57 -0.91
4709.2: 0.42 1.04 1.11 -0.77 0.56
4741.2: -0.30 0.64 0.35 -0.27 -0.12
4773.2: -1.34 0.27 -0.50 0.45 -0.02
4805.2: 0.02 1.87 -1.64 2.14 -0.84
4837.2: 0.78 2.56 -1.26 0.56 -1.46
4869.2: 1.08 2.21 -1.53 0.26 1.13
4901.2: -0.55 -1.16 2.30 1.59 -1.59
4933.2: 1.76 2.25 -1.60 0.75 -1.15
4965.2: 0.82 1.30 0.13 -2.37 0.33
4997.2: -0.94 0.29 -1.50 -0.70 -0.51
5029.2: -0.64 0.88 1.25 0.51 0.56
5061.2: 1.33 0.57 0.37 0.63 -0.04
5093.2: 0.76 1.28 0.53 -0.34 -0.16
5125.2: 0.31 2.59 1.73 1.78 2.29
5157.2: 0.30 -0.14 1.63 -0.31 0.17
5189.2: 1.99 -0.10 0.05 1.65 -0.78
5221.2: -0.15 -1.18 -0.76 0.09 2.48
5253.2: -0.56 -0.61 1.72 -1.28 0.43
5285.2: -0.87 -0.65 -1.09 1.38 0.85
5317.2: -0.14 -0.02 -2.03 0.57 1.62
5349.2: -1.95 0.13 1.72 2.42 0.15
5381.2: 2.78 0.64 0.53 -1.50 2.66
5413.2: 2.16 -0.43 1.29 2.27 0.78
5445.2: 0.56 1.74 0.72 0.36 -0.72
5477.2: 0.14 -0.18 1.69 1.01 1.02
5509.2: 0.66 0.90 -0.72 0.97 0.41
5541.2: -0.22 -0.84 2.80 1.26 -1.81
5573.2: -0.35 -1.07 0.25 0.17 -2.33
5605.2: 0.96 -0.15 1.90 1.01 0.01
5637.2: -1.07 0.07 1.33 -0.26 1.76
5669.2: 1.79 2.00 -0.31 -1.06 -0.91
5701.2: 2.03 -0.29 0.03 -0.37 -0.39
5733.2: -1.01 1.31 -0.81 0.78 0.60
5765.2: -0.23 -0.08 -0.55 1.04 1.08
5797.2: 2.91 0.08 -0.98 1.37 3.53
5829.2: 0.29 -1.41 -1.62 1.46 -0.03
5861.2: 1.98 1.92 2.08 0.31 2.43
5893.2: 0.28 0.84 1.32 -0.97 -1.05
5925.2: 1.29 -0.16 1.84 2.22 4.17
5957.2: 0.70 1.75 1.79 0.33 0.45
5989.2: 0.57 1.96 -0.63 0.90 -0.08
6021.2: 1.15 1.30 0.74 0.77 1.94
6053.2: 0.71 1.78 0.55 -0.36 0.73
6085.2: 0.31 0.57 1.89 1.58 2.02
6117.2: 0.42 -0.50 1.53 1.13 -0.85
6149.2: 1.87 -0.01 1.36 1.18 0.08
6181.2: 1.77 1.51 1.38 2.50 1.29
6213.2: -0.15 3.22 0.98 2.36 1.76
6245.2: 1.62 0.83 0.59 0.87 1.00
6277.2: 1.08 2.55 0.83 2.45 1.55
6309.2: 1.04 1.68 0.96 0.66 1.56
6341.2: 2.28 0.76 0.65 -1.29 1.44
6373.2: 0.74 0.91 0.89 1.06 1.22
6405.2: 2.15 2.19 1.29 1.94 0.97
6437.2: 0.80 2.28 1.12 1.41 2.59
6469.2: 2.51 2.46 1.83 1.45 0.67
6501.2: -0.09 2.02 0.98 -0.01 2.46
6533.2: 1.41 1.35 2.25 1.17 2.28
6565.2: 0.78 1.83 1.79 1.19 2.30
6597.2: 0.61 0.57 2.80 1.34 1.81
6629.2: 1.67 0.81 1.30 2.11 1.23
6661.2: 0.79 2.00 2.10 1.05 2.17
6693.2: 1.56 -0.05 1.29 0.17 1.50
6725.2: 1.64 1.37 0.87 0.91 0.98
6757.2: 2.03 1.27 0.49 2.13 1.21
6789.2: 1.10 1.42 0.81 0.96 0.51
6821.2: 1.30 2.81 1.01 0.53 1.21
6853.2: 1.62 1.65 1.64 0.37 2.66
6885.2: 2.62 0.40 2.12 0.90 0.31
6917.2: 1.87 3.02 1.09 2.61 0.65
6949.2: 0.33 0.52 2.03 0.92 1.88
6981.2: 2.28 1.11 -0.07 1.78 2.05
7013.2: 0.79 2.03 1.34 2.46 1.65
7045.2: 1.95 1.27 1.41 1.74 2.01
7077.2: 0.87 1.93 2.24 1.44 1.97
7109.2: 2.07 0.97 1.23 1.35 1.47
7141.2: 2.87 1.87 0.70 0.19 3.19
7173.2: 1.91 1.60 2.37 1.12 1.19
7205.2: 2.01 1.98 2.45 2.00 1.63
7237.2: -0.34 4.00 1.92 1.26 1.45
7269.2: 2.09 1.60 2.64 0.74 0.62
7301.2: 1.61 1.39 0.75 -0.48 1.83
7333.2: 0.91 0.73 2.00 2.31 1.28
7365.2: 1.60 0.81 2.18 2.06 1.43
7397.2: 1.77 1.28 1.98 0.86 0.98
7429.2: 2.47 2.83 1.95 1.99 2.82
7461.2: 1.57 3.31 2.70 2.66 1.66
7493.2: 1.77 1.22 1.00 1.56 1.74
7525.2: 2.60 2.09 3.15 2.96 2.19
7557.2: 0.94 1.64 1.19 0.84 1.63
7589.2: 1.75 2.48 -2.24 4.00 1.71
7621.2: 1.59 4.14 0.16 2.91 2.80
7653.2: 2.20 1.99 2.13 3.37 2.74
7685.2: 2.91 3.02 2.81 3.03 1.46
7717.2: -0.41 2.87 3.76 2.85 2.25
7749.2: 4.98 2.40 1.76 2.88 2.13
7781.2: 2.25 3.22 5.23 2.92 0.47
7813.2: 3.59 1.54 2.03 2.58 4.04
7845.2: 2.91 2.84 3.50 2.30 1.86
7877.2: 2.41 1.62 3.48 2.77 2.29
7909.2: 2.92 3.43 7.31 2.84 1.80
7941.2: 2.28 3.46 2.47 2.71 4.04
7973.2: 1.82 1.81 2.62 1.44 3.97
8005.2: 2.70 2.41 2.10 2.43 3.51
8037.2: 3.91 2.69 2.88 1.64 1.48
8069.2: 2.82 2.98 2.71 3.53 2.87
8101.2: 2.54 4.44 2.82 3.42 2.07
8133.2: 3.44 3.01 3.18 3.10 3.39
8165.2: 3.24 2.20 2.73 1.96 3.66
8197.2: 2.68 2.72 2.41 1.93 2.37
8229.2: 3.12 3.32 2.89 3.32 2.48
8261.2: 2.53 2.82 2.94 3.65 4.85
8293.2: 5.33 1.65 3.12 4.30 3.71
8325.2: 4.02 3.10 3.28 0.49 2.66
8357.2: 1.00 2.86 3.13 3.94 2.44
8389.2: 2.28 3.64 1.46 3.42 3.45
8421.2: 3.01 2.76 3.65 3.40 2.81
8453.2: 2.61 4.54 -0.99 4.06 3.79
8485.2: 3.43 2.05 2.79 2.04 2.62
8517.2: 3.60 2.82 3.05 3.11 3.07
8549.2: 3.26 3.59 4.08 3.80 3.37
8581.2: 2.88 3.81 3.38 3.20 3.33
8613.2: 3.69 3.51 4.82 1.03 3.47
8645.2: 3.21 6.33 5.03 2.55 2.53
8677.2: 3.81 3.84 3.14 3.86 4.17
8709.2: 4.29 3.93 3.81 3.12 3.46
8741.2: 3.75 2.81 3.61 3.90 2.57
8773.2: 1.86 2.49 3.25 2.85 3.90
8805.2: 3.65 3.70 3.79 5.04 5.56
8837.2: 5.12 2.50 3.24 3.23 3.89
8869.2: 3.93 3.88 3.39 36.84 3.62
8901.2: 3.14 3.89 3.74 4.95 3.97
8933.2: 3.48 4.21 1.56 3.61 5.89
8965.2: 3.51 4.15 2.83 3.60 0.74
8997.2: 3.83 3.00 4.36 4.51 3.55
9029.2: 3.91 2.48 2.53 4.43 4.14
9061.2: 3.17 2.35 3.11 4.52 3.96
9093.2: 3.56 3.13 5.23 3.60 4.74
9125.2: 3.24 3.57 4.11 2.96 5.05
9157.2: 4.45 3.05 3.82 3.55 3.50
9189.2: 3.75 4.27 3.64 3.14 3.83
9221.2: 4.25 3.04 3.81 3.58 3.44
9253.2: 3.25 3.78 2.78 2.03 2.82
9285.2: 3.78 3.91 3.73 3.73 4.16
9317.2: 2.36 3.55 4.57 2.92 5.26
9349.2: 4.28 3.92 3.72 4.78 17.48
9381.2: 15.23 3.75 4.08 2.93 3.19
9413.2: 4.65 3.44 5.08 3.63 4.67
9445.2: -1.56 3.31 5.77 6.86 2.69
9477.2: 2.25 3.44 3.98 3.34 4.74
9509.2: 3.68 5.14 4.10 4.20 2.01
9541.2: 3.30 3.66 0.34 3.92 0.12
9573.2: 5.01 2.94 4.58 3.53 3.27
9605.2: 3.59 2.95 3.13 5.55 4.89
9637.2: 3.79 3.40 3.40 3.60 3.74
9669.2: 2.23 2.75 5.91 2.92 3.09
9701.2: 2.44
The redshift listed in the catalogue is 0.91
